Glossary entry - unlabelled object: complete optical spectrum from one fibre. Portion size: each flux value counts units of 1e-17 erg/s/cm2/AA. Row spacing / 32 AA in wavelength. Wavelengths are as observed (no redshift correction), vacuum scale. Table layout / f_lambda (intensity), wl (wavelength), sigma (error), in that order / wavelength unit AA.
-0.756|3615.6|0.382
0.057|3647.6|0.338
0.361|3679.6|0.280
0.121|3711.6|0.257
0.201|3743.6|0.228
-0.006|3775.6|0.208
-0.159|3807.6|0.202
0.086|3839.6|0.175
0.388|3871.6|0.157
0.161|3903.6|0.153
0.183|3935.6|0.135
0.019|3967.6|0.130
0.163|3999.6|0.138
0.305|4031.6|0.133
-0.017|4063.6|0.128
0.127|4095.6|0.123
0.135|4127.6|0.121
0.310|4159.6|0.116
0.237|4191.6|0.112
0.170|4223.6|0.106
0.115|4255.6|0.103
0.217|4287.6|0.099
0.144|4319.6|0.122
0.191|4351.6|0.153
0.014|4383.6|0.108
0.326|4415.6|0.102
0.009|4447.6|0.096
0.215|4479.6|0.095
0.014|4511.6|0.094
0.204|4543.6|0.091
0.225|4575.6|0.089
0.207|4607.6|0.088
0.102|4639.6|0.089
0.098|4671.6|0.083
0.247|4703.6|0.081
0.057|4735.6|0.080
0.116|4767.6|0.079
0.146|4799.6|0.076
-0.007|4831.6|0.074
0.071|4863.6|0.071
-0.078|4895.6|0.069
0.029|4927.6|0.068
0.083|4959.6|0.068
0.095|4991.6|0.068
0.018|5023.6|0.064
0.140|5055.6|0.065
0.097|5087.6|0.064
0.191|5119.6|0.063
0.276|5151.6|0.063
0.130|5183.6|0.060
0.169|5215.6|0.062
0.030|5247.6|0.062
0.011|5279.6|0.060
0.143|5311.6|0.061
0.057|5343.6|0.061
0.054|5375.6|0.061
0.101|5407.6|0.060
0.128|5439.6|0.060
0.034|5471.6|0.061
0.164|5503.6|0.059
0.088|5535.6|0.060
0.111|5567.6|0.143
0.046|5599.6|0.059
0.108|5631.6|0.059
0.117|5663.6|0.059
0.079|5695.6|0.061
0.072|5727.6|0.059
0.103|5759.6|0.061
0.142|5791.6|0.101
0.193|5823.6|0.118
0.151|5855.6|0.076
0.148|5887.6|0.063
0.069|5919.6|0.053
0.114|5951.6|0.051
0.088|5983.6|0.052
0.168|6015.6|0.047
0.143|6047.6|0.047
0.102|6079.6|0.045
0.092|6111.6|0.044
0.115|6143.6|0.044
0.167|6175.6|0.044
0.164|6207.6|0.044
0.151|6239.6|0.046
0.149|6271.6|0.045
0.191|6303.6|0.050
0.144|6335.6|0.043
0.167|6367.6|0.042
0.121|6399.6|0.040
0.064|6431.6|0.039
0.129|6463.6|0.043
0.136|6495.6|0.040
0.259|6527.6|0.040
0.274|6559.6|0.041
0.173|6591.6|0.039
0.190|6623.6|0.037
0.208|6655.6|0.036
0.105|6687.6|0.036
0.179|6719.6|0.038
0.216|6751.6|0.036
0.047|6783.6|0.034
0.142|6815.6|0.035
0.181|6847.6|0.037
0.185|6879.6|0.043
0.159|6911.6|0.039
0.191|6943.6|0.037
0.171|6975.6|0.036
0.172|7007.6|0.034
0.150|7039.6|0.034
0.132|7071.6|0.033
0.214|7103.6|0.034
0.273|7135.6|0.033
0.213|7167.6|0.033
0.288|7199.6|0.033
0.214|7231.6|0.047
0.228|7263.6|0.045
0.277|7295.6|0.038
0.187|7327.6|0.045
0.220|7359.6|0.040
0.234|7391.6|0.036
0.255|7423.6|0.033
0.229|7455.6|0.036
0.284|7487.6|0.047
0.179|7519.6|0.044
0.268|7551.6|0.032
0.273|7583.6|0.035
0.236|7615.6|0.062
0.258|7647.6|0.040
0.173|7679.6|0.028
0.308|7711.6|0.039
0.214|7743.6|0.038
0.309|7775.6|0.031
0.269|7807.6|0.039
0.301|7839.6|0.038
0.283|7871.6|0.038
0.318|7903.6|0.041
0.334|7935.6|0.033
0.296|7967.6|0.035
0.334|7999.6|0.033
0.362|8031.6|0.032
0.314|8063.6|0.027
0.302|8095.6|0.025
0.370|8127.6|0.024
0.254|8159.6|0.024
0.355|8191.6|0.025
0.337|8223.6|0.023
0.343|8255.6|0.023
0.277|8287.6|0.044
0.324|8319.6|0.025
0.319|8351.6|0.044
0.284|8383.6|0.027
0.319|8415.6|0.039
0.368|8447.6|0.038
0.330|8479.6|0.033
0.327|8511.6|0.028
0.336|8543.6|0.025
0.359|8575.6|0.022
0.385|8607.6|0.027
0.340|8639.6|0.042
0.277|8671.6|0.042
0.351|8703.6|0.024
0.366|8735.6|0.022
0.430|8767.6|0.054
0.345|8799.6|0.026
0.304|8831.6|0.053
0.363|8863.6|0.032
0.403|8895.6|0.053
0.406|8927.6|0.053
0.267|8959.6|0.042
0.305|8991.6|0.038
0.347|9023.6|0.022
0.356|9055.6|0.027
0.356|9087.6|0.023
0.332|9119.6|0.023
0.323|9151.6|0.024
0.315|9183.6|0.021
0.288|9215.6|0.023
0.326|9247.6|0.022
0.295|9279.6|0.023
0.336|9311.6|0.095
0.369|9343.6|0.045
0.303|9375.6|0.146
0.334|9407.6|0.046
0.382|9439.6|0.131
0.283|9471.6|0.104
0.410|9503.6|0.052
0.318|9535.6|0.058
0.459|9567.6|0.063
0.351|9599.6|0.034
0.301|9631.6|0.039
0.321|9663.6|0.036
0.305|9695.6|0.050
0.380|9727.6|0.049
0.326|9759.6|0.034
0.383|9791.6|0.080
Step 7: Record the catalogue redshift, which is 0.78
